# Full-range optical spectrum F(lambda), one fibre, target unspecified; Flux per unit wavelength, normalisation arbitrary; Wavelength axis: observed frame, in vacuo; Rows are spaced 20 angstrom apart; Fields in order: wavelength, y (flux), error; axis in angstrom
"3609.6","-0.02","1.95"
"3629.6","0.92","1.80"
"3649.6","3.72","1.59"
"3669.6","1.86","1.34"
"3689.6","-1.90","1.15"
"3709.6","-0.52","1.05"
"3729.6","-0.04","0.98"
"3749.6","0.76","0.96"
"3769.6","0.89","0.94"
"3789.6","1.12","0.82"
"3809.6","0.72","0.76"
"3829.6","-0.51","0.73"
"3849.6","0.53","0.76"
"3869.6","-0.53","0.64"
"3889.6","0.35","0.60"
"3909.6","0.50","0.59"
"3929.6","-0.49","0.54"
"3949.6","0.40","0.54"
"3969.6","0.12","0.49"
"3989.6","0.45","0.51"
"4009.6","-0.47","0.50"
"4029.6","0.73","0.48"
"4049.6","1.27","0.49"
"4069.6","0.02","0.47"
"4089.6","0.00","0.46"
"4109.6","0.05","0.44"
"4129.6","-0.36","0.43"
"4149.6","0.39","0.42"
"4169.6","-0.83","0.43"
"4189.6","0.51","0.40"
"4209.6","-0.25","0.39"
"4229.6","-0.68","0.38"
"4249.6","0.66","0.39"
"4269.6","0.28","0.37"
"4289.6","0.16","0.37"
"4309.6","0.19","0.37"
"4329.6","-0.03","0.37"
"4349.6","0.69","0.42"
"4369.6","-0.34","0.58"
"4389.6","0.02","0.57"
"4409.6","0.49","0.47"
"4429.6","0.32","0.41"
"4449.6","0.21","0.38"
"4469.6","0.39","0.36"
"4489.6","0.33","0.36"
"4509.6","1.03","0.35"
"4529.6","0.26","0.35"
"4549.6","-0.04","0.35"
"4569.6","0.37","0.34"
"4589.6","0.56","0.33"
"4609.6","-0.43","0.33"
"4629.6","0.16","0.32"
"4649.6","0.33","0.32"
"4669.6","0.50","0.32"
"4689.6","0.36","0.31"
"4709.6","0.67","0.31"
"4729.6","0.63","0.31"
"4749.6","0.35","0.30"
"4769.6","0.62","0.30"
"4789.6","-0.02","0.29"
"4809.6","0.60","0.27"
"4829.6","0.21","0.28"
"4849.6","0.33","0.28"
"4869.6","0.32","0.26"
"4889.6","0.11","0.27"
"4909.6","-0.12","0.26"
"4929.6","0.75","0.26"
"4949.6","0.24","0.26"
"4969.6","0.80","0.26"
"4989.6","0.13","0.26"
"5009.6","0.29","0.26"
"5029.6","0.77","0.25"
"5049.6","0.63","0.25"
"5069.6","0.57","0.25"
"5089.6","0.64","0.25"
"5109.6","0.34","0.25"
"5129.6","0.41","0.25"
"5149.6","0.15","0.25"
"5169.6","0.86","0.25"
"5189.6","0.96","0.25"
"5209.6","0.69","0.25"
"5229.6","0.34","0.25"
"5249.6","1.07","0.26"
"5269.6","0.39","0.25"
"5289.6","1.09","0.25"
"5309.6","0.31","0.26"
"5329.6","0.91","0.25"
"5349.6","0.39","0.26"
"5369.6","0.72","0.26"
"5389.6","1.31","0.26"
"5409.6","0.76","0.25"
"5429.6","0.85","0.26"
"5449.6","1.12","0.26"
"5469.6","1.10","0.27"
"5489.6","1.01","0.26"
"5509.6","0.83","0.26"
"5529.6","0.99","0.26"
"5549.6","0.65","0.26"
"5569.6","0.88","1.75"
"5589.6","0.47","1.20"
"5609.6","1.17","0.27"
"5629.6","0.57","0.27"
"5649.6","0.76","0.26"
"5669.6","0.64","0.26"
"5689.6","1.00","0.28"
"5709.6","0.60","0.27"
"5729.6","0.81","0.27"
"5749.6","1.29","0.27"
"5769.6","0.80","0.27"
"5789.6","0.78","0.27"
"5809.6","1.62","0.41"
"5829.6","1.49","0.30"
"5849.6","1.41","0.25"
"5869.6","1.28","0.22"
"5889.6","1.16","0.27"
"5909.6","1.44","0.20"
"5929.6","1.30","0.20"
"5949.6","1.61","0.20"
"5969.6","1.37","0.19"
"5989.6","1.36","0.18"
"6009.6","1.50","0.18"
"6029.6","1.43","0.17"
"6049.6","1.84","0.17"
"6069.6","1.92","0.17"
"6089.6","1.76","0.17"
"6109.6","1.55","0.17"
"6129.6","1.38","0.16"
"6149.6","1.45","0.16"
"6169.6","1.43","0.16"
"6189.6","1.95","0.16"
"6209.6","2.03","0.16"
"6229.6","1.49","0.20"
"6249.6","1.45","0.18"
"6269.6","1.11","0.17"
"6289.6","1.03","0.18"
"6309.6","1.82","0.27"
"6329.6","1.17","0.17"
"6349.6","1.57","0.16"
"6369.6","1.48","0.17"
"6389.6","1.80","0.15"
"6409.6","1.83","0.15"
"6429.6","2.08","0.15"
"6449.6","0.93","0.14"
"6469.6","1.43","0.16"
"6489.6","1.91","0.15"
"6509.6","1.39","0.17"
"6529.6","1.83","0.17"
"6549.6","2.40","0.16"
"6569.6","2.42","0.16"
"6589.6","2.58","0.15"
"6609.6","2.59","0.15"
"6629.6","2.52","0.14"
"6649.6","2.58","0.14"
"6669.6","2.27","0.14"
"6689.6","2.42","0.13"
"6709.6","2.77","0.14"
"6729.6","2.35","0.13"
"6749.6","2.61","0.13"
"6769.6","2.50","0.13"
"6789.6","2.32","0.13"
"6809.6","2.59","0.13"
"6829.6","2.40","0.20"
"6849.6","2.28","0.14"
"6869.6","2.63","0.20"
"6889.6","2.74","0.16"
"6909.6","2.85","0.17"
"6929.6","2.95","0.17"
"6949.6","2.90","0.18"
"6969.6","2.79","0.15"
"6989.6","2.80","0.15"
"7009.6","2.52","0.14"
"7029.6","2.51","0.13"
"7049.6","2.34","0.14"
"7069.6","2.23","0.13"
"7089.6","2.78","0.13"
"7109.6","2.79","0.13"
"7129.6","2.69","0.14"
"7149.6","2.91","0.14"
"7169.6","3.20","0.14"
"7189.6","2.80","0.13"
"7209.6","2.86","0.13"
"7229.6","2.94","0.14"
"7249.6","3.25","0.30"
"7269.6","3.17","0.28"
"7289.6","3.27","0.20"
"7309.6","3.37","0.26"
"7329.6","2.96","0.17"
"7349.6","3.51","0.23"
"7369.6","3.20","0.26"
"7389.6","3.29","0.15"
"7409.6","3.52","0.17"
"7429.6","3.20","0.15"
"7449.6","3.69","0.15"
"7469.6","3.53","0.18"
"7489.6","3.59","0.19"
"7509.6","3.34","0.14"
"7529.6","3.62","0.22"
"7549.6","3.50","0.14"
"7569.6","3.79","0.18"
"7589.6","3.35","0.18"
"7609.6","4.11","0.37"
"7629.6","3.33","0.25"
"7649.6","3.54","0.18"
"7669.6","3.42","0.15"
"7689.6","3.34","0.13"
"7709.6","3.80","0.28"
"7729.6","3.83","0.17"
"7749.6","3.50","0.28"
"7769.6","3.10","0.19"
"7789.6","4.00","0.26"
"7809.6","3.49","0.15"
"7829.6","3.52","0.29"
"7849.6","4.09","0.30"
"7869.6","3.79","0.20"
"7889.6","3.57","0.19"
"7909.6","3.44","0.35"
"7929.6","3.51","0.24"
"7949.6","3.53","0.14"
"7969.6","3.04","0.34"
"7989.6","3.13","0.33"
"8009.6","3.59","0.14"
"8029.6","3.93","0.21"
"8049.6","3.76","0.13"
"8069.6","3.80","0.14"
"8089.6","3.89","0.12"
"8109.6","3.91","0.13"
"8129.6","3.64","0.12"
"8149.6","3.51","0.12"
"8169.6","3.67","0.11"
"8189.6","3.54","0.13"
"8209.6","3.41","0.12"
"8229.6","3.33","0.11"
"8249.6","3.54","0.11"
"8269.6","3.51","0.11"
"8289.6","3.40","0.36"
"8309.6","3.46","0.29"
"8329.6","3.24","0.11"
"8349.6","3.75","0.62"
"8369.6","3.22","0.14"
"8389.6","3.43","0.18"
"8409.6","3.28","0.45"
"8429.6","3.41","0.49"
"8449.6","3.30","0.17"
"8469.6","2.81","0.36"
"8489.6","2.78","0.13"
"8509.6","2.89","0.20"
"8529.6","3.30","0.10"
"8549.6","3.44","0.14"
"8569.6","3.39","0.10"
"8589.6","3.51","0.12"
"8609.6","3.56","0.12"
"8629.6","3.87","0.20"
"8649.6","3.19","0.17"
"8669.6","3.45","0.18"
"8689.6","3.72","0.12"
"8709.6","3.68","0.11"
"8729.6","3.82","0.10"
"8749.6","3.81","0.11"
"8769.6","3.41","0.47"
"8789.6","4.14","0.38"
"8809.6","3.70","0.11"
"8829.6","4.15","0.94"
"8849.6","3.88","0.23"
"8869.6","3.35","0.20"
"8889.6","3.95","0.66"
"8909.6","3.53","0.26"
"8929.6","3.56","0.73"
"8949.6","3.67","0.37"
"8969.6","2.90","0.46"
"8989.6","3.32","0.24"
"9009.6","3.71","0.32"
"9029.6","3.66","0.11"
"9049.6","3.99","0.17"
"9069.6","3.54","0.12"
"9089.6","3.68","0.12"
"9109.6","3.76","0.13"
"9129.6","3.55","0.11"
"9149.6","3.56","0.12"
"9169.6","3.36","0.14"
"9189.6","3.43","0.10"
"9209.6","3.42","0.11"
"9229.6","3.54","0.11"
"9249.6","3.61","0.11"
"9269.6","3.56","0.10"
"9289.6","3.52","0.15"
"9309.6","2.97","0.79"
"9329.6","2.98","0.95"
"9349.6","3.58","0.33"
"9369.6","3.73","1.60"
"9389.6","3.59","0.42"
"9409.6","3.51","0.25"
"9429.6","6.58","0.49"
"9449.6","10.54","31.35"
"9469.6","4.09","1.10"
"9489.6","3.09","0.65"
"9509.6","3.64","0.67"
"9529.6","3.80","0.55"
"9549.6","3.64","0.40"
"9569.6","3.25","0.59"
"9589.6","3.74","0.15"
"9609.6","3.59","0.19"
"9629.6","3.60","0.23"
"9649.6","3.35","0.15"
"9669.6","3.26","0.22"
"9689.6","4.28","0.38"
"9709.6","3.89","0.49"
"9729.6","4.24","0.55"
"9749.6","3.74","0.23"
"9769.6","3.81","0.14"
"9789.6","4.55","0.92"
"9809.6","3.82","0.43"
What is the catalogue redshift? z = 0.641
